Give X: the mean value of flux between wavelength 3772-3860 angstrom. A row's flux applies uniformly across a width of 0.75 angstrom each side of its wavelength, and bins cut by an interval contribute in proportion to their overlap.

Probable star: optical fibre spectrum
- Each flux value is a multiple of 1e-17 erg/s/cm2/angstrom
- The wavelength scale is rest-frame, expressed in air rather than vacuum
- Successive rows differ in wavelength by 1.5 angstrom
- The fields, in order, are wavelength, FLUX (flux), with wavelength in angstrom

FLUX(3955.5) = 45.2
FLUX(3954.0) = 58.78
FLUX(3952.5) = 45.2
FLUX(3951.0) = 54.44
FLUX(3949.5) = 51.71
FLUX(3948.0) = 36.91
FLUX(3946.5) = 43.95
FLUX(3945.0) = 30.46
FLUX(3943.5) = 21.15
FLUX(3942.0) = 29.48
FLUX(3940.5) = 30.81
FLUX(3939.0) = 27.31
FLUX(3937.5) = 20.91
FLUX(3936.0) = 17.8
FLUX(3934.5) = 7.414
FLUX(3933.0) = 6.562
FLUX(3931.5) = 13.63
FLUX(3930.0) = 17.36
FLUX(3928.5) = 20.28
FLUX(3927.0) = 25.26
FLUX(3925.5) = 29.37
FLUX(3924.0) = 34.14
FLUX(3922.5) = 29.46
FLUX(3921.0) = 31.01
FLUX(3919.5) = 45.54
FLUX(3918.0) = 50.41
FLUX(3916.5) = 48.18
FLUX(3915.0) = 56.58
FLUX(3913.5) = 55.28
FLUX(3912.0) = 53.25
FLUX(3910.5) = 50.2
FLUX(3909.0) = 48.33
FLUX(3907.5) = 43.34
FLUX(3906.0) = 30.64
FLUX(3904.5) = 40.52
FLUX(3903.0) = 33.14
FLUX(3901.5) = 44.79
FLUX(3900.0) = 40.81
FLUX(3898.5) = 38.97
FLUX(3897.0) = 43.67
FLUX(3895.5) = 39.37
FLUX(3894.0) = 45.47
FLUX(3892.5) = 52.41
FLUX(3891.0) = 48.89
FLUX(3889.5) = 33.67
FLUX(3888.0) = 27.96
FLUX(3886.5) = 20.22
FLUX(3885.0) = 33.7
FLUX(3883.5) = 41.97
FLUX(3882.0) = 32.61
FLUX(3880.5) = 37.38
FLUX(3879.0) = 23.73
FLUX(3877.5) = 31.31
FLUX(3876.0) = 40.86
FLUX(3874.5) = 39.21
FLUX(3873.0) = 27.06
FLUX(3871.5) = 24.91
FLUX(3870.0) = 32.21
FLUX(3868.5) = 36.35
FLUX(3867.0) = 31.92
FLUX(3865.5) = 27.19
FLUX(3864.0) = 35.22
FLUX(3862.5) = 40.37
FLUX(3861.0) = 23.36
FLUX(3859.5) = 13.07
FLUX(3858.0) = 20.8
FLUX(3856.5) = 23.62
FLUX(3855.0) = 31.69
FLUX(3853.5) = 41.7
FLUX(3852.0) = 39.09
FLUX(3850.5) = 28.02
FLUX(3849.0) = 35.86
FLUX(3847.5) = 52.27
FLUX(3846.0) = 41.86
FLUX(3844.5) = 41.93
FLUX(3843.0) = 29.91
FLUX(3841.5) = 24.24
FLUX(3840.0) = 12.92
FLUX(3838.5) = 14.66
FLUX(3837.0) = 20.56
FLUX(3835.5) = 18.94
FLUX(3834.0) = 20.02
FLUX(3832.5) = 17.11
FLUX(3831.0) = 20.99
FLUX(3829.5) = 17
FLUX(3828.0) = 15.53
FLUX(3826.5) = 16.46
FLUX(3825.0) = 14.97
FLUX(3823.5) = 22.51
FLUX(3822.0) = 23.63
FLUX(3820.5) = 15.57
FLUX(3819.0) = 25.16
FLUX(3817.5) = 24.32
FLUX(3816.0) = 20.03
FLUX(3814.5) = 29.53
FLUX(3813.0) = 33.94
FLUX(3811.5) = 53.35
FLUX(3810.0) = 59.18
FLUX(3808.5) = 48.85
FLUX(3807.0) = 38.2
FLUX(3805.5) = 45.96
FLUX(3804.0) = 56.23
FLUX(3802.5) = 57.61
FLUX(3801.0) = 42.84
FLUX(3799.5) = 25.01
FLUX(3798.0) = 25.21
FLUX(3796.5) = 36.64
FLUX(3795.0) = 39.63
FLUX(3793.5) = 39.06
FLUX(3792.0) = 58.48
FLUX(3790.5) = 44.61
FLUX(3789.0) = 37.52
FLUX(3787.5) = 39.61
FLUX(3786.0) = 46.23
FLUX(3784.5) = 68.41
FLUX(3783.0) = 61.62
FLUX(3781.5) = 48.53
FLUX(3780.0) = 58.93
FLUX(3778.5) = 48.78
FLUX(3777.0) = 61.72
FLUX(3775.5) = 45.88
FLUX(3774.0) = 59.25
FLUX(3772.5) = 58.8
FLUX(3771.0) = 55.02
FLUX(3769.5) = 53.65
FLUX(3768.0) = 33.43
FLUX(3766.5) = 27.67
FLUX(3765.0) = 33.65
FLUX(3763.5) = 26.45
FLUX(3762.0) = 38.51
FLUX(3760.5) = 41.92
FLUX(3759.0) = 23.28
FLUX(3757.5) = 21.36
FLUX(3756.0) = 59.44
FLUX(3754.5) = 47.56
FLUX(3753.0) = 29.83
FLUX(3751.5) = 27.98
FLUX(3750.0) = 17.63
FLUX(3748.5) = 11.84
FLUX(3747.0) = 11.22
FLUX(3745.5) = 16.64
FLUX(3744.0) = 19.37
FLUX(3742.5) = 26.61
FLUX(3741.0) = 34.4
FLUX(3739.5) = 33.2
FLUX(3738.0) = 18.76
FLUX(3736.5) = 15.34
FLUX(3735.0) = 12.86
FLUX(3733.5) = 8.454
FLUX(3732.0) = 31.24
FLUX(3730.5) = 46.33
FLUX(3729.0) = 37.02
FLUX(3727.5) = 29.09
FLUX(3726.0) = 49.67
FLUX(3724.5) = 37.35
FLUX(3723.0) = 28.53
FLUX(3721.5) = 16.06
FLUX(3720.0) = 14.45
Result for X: 35.8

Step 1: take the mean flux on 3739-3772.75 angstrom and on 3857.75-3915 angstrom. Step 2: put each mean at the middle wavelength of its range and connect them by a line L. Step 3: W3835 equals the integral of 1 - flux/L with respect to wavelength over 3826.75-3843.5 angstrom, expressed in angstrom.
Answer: 7.7 angstrom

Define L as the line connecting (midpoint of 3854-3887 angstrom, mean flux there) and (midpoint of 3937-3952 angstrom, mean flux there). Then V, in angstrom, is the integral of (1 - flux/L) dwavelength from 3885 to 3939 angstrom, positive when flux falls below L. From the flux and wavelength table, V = -4.1 angstrom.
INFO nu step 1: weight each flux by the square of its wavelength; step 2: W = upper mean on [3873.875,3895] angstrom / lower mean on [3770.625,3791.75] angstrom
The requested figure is 0.73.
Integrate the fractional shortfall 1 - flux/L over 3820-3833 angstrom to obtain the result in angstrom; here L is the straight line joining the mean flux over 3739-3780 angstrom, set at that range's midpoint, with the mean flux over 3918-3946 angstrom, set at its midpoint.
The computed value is 5.6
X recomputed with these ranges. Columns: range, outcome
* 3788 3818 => 40.9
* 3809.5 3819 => 35.2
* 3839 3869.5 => 31.4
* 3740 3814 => 40.7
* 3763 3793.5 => 48.4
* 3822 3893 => 29.2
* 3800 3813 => 48.8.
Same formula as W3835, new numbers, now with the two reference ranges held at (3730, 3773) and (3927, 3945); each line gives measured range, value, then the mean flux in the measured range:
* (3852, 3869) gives -4.01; 29.9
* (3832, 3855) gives -4.11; 29.5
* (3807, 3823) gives -3.97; 33.4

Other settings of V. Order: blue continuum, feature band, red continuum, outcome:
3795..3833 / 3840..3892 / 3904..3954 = 1.01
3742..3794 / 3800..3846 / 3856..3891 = 7.73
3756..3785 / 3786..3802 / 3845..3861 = 0.97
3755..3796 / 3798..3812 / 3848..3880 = -1.91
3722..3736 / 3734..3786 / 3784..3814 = 1.25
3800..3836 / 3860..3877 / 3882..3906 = 1.74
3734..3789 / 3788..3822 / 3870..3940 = -2.13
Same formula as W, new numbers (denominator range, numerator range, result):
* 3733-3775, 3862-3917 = 1.33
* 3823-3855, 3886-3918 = 1.70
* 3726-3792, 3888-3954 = 1.08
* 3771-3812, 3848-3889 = 0.67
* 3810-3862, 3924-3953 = 1.11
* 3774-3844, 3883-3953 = 1.07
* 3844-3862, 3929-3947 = 0.70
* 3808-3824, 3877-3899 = 1.19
